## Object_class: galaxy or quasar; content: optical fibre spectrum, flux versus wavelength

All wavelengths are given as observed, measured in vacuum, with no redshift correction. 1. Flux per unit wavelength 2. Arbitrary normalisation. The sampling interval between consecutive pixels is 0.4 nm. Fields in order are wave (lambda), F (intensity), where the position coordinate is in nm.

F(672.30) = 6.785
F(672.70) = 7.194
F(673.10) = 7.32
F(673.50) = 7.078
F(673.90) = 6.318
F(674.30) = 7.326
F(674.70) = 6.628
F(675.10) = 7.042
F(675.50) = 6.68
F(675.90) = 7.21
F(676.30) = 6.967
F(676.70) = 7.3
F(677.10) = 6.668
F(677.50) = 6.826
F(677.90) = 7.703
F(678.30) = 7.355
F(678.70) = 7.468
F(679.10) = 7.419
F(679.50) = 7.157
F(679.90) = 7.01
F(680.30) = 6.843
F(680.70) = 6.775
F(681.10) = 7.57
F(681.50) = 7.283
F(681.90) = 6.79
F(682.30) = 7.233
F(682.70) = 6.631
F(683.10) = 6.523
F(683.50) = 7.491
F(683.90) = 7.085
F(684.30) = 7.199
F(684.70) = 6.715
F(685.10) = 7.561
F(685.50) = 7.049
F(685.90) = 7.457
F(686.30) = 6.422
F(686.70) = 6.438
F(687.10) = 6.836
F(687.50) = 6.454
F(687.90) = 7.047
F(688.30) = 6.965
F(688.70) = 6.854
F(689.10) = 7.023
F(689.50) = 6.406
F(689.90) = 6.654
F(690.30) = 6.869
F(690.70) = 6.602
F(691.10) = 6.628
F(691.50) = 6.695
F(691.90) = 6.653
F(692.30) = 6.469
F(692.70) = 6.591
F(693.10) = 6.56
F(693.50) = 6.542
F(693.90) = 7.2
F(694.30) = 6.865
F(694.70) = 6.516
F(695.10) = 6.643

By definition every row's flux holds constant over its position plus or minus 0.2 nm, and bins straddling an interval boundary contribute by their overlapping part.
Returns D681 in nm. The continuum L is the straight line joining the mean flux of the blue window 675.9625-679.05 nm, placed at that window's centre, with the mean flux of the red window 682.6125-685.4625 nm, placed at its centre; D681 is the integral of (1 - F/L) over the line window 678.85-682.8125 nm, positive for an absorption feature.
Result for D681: 0.019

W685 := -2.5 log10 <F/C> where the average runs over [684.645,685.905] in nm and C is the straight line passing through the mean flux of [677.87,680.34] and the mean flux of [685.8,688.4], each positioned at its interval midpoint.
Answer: -0.05 mag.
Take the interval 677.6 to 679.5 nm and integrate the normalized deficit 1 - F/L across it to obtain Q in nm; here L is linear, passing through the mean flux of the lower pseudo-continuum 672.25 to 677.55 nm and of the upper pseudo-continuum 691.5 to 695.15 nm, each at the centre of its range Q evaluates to -0.14 nm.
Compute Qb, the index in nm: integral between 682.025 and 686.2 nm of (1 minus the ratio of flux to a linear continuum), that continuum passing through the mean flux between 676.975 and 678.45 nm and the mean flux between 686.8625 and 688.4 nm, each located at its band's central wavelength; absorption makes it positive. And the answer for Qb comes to -0.09 nm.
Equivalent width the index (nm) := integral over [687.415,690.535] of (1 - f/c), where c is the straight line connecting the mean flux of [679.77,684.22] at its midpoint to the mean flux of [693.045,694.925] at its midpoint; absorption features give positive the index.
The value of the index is 0.03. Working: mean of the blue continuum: 7.03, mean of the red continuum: 6.75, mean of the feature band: 6.79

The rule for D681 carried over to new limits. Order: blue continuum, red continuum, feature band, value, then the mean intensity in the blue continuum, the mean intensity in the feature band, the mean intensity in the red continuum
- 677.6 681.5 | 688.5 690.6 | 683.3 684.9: -0.02 nm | 7.25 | 7.12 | 6.75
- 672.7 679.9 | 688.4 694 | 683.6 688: -0.07 nm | 7.09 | 6.94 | 6.69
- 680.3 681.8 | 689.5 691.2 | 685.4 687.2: 0.01 nm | 7.13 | 6.83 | 6.66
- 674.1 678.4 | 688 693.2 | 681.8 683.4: 0.01 nm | 7.06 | 6.84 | 6.7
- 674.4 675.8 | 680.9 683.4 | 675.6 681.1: -0.16 nm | 6.85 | 7.14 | 7.02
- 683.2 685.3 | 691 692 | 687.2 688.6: 0.02 nm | 7.18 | 6.83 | 6.66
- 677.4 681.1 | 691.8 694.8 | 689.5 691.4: 0.04 nm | 7.2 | 6.66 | 6.68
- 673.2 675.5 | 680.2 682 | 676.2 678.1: -0.04 nm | 6.88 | 7.1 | 7.08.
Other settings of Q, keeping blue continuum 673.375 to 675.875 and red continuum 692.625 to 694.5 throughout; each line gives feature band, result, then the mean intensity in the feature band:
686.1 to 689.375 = 0.022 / 6.75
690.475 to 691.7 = 0.023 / 6.65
